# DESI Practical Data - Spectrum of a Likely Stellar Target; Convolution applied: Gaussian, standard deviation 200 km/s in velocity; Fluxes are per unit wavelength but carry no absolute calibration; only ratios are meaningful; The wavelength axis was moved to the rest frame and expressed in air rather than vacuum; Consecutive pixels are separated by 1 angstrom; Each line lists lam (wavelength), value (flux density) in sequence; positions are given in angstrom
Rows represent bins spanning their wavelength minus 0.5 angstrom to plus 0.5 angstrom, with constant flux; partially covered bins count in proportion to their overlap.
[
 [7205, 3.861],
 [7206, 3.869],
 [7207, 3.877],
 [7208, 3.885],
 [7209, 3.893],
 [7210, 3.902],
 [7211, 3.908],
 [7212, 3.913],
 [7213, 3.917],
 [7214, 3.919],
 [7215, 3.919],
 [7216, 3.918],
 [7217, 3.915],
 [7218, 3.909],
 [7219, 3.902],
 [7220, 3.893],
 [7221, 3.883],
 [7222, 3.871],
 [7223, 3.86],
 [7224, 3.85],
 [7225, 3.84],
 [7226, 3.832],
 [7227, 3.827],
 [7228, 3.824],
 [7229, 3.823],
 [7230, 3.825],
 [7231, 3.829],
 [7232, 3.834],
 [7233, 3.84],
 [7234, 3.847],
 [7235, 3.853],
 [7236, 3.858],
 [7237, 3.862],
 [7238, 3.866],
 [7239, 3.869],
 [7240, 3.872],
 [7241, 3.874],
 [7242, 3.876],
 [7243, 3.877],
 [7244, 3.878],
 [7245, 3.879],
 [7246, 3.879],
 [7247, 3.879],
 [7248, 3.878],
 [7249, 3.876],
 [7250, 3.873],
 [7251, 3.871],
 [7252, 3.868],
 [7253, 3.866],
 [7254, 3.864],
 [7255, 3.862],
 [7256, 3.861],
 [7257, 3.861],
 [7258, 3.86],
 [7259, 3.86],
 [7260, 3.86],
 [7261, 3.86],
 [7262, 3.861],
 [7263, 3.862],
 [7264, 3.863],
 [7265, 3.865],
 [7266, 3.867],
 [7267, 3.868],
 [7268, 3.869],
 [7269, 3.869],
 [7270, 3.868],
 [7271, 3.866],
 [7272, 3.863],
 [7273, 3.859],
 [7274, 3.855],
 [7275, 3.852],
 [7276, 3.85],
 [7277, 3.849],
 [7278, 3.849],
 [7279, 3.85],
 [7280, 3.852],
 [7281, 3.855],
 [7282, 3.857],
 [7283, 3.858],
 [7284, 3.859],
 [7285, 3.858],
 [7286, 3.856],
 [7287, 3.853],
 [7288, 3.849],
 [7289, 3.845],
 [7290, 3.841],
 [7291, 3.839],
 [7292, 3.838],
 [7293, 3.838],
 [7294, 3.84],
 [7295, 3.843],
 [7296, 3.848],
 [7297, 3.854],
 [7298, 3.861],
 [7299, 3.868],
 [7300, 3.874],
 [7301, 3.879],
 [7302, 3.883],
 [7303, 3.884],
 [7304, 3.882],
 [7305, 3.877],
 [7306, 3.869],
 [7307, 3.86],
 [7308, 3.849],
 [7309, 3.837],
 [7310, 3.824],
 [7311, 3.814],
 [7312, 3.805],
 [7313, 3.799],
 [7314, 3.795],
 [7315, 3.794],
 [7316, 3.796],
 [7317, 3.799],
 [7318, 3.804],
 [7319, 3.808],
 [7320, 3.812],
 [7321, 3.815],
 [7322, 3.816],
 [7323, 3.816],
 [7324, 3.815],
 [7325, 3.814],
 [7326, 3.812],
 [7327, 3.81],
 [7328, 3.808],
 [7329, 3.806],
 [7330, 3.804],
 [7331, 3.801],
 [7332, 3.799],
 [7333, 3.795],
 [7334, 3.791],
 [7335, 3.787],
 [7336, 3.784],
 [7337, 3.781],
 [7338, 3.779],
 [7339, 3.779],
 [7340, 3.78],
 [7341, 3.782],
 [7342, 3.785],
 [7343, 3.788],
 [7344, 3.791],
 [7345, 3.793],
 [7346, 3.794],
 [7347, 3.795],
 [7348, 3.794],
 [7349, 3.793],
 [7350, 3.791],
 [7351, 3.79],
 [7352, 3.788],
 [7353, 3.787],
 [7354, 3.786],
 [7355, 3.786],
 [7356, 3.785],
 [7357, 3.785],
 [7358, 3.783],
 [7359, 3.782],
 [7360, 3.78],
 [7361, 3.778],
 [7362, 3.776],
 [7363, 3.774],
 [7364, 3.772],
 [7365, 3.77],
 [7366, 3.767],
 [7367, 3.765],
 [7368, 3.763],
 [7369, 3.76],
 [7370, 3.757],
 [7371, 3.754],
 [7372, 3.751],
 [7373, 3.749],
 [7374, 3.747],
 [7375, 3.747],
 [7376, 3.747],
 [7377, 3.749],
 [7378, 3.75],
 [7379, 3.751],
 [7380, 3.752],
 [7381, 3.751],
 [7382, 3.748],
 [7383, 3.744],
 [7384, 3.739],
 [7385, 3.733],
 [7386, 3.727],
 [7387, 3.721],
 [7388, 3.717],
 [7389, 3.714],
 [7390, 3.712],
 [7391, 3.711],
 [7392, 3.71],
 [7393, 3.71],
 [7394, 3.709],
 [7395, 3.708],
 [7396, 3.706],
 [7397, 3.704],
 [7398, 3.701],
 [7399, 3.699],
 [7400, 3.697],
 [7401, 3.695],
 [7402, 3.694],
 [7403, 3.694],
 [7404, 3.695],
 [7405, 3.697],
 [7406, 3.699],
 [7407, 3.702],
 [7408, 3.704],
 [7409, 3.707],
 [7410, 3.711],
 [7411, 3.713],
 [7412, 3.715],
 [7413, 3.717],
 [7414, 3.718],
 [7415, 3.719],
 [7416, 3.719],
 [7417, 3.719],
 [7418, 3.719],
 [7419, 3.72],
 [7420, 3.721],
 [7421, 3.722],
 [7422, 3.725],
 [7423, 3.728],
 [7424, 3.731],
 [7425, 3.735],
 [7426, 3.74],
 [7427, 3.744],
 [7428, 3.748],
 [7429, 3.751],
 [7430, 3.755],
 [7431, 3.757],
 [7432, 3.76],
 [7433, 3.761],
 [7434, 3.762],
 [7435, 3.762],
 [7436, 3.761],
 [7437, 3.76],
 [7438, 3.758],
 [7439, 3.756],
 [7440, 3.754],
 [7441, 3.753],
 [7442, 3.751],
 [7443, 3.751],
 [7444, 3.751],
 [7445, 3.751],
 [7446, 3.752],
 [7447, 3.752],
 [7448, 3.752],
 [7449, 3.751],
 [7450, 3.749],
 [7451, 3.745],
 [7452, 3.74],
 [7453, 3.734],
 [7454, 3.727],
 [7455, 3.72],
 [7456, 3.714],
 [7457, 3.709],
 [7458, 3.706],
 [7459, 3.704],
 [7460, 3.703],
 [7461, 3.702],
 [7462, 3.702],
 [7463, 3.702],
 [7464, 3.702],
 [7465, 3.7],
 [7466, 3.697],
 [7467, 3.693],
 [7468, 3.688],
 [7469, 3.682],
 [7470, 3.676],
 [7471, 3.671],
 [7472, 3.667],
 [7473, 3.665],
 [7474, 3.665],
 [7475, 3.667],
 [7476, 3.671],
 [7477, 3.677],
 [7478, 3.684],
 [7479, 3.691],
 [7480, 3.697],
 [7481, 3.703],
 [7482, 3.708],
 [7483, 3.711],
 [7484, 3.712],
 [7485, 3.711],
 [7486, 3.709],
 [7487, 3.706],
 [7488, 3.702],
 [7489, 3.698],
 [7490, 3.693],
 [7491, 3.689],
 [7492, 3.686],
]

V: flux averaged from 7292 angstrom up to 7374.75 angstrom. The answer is 3.8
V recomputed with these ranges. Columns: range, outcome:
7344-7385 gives 3.77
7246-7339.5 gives 3.84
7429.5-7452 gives 3.75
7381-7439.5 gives 3.72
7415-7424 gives 3.72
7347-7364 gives 3.78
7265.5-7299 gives 3.85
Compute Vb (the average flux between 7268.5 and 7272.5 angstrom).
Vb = 3.87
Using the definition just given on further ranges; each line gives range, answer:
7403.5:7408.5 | 3.7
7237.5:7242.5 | 3.87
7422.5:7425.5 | 3.73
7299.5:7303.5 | 3.88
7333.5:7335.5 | 3.79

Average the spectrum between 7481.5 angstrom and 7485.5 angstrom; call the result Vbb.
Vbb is 3.71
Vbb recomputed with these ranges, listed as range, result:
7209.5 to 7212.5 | 3.91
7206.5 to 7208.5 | 3.88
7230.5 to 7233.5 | 3.83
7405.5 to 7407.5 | 3.7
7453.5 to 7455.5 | 3.72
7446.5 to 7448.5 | 3.75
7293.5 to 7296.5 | 3.84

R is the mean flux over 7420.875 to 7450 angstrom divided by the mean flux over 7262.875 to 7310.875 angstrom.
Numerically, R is 0.97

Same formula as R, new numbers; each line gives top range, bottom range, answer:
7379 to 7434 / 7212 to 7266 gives 0.96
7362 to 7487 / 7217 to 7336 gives 0.97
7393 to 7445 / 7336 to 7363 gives 0.98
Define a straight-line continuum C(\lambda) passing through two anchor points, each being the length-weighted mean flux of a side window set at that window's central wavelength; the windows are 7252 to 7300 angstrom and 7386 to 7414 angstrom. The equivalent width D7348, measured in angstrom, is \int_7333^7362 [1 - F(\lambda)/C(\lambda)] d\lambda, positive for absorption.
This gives -0.12 angstrom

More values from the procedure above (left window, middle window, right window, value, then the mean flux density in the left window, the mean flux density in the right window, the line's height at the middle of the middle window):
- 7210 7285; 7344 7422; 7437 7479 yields 0.57 angstrom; 3.87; 3.71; 3.77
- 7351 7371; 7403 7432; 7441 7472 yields 0.15 angstrom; 3.78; 3.72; 3.74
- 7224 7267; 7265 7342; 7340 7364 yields -0.29 angstrom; 3.86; 3.79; 3.82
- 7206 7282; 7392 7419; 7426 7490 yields 0.35 angstrom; 3.87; 3.72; 3.76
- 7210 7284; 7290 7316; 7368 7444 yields -0.18 angstrom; 3.87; 3.73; 3.82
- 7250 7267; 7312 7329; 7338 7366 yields 0.02 angstrom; 3.86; 3.78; 3.81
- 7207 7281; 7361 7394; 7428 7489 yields 0.27 angstrom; 3.87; 3.72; 3.78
